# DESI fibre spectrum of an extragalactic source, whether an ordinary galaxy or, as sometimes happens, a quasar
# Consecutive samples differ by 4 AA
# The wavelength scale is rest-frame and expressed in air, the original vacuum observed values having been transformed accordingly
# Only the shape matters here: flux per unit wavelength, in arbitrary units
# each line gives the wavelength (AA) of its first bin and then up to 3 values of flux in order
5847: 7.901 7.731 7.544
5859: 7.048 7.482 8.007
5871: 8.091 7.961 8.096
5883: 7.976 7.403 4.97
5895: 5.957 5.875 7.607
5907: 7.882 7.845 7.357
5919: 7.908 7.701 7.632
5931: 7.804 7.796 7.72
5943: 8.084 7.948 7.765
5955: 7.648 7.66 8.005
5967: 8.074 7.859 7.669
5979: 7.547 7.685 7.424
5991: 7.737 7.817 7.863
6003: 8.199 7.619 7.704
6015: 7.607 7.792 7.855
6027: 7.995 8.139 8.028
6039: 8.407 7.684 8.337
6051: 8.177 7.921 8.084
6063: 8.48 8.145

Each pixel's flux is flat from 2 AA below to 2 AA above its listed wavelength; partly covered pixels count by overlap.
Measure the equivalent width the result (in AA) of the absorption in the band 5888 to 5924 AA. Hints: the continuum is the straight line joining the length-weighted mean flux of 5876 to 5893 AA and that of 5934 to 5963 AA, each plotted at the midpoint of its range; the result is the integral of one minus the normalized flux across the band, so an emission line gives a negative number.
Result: 1.90 AA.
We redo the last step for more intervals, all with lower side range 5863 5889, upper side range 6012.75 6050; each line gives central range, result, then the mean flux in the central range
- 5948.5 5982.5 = 0.72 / 7.78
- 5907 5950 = 0.75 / 7.78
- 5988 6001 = 0.30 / 7.78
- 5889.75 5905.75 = 3.37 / 6.24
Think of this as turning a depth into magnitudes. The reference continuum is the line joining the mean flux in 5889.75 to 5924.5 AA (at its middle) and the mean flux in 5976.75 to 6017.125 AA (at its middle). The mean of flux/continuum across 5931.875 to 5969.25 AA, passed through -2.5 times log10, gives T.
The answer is -0.07 mag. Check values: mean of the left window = 7.05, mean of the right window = 7.72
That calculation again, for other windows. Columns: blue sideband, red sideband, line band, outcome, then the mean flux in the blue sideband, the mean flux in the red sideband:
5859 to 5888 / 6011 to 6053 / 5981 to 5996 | 0.040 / 7.82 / 7.99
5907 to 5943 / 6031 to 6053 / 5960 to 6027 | 0.026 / 7.75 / 8.13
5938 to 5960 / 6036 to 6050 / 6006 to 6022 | 0.047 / 7.81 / 8.14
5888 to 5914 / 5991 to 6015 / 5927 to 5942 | -0.100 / 6.74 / 7.81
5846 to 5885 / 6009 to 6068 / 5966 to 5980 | 0.020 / 7.78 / 8.02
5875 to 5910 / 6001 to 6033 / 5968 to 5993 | -0.006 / 7.05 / 7.86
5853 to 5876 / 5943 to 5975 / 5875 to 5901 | 0.136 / 7.68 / 7.85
